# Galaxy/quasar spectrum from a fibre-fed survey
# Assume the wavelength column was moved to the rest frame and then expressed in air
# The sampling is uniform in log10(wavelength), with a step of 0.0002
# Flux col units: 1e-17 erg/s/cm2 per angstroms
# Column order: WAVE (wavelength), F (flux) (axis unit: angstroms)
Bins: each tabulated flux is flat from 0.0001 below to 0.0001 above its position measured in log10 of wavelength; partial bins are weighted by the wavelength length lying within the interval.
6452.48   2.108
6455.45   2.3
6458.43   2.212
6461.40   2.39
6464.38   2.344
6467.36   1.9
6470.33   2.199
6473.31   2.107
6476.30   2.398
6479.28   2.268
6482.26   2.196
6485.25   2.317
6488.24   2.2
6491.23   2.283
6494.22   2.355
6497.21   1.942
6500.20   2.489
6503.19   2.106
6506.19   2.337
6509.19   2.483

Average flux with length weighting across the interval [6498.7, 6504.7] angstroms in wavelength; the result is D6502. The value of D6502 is 2.3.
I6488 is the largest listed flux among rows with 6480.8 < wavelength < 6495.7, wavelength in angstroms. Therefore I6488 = 2.355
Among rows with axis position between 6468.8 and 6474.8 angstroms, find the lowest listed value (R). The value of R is 2.107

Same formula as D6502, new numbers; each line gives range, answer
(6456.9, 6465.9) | 2.31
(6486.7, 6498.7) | 2.2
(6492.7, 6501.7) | 2.26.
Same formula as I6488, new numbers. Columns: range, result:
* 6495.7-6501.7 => 2.489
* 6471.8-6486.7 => 2.398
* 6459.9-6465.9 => 2.39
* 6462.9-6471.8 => 2.344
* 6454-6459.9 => 2.3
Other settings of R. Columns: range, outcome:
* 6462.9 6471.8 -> 1.9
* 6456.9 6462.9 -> 2.212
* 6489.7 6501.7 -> 1.942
